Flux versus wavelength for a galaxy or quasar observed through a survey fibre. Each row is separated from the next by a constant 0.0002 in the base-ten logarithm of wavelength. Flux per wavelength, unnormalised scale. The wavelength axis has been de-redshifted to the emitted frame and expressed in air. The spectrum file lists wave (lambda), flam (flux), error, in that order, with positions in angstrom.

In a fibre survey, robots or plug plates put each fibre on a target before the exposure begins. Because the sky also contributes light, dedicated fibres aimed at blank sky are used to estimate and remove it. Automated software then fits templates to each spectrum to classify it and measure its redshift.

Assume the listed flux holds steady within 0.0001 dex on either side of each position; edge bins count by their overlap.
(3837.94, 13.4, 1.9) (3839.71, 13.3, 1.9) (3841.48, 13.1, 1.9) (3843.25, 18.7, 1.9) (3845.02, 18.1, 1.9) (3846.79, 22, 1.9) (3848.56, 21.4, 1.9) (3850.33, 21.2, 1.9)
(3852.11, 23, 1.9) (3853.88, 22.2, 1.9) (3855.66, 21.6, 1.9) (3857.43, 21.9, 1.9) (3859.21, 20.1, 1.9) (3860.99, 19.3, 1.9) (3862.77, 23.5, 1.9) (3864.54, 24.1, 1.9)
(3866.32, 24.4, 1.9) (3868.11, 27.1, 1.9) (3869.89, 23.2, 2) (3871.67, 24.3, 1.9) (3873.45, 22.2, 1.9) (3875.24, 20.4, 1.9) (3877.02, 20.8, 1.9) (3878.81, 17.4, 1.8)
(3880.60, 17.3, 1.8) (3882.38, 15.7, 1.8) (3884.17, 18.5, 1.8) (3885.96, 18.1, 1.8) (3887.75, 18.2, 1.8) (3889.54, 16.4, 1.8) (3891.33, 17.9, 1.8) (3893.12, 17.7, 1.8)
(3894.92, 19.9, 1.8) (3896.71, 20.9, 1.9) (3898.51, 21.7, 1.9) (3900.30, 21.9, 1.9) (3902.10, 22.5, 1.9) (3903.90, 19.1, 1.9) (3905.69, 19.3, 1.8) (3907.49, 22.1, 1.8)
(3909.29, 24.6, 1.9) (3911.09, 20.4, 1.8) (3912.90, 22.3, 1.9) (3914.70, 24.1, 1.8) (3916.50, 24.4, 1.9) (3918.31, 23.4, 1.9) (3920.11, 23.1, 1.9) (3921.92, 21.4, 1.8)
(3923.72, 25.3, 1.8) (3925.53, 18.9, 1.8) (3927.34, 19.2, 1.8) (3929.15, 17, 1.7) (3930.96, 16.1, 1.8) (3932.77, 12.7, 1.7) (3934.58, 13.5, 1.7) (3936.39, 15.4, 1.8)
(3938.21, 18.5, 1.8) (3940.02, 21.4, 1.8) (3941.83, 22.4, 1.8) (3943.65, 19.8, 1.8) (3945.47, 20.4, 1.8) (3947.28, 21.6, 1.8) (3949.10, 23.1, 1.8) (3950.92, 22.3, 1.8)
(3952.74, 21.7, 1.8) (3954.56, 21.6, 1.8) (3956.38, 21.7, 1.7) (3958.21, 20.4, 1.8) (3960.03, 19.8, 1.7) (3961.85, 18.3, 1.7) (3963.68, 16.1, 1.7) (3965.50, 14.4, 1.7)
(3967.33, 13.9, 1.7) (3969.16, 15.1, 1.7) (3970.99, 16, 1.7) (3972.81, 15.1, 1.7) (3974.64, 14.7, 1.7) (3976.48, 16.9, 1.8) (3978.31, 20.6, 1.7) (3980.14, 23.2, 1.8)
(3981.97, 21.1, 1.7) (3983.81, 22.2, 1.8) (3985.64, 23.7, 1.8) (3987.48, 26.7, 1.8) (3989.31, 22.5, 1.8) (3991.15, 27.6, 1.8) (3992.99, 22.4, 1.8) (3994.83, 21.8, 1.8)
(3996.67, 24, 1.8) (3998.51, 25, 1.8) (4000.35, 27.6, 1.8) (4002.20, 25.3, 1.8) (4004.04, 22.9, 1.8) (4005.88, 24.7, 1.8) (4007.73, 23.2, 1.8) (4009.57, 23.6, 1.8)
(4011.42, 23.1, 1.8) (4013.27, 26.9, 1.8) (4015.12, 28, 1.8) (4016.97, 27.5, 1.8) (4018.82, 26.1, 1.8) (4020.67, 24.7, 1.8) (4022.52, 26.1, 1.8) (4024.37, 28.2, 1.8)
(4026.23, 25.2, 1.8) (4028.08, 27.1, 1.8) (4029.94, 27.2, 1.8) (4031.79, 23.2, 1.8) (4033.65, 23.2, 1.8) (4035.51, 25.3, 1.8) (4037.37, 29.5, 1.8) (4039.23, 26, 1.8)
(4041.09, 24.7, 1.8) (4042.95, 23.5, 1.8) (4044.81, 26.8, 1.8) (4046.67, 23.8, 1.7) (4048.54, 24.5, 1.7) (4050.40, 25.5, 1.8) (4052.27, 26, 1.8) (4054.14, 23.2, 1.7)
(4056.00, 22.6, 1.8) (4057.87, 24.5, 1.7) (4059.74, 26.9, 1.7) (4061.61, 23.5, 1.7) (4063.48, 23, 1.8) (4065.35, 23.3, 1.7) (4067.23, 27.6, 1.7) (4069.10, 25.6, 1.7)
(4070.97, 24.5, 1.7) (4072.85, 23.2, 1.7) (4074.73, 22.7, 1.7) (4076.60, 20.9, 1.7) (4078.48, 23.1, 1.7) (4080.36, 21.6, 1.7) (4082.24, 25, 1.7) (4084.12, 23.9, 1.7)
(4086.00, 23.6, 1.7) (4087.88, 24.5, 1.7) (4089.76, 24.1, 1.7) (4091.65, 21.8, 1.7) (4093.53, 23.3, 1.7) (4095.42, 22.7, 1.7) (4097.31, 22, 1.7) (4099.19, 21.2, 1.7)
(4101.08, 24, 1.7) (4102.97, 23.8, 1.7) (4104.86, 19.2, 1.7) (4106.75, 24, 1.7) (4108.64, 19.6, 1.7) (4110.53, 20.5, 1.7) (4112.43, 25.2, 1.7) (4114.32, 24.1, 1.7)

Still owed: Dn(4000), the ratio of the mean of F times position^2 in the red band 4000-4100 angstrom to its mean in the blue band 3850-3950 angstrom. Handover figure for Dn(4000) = 1.3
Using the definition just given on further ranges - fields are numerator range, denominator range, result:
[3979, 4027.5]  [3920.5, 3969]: 1.34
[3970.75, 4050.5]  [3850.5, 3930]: 1.22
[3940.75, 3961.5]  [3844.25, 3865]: 1.04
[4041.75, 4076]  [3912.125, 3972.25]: 1.33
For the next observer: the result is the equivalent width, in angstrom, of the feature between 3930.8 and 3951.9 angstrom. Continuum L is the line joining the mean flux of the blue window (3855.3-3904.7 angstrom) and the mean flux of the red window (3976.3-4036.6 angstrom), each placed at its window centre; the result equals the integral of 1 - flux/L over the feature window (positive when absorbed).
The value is 3.3 angstrom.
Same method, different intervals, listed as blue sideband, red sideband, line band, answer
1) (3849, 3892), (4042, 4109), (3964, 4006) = 2.51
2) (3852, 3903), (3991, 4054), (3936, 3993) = 8.31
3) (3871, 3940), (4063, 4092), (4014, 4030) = -3.00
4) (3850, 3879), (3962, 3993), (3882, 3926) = 0.96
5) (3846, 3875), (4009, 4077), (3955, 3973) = 5.04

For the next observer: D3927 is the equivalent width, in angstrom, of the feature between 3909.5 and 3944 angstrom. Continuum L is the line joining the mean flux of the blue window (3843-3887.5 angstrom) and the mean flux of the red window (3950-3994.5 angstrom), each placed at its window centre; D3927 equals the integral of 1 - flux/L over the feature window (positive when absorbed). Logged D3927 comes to 0.63 angstrom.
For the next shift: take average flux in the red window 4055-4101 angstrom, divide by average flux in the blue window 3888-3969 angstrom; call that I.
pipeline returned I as 1.2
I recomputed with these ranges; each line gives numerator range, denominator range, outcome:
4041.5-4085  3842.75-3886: 1.14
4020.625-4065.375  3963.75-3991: 1.31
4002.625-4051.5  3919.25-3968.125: 1.32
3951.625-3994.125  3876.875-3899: 1.08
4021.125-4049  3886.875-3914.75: 1.25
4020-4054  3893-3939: 1.26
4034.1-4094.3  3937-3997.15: 1.20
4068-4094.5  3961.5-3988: 1.27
